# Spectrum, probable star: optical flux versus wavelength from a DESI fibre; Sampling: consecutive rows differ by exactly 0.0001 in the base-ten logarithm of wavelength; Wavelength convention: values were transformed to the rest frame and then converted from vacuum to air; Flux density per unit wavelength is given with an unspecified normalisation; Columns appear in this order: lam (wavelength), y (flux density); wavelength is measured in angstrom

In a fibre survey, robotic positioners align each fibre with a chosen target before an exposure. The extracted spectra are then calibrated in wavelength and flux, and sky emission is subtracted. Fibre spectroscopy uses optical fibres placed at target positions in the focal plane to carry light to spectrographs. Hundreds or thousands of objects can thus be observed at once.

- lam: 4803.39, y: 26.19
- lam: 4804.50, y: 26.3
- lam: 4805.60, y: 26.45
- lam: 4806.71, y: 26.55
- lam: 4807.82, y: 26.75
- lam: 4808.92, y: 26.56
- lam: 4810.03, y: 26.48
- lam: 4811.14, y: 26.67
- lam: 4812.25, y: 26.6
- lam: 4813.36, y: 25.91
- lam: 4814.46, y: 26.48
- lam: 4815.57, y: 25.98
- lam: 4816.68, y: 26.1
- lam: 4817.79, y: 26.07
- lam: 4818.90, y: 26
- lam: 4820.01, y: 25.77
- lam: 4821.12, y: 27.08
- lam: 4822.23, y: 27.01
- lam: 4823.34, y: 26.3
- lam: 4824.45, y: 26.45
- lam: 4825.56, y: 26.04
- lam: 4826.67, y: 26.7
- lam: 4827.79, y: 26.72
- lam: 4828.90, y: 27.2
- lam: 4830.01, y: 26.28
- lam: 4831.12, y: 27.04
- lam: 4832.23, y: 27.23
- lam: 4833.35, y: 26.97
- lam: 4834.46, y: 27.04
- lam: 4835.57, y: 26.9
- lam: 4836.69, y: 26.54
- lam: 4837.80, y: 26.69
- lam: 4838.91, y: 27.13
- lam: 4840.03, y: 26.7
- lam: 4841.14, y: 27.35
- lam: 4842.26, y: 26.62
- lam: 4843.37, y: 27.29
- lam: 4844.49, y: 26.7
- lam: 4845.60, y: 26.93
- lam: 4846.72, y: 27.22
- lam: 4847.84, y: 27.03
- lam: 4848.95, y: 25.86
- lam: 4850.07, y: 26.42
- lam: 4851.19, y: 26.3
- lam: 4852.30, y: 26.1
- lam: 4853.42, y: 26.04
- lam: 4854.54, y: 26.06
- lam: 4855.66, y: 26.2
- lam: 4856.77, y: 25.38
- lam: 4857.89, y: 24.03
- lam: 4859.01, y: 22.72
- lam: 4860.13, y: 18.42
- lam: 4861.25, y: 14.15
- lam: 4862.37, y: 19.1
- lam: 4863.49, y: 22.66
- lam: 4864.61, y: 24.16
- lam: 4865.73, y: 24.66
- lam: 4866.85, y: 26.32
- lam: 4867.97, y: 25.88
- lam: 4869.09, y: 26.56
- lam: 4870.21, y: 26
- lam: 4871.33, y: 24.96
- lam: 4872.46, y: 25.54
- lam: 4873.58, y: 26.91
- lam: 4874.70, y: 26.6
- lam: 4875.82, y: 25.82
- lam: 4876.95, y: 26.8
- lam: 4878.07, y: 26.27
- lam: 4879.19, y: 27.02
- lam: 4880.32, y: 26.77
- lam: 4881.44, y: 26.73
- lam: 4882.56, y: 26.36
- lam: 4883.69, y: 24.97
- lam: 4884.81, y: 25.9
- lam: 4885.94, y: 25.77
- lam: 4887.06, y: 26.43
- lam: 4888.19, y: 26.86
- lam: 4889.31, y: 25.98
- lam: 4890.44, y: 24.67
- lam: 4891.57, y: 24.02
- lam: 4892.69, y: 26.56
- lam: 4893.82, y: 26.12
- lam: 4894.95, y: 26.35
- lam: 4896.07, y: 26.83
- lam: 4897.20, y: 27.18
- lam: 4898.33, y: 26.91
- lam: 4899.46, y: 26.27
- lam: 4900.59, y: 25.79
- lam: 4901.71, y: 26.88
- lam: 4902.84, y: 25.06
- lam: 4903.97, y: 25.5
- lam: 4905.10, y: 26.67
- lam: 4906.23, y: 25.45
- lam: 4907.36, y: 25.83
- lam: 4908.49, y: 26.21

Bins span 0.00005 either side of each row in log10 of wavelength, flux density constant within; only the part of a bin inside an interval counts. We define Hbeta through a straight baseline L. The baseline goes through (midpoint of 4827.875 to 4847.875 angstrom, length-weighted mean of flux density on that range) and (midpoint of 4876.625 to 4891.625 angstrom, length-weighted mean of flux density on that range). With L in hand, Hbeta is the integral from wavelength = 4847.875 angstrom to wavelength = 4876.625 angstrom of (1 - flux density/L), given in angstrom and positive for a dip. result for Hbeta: 2.1 angstrom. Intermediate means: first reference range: 26.9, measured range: 24.6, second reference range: 26.1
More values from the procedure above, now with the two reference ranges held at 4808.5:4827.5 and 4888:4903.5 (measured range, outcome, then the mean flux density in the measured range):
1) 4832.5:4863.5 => 1.13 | 25.3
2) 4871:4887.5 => -0.04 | 26.2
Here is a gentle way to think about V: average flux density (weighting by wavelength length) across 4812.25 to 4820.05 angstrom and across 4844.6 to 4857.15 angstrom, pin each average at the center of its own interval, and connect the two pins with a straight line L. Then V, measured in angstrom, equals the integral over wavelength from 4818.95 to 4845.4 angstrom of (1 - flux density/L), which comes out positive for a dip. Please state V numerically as -0.5 angstrom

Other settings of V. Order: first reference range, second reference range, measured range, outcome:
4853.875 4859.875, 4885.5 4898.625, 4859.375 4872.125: 1.00 angstrom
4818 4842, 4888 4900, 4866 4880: 0.06 angstrom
